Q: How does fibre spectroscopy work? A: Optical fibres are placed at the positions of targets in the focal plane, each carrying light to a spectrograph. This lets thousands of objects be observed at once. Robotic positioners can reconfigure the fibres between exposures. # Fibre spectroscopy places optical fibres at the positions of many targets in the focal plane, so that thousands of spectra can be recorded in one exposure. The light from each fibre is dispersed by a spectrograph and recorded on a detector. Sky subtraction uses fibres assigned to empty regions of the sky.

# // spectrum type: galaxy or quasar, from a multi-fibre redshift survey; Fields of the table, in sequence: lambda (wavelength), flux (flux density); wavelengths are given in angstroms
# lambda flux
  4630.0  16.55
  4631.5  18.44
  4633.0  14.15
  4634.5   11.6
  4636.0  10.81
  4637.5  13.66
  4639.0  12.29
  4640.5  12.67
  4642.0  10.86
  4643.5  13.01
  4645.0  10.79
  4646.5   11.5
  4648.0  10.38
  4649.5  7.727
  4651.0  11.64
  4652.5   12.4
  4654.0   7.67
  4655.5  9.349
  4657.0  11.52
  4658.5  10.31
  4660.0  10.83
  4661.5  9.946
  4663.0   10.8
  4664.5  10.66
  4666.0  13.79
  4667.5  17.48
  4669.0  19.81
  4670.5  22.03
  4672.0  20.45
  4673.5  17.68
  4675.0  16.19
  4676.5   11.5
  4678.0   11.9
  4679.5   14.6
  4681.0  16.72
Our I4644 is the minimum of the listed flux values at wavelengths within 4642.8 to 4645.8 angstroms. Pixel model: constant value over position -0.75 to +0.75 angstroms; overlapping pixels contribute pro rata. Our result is 10.79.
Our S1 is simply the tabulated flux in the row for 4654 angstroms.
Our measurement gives 7.67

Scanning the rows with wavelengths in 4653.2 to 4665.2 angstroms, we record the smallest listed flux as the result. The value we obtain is 7.67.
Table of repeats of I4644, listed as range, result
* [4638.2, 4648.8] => 10.38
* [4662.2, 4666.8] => 10.66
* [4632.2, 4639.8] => 10.81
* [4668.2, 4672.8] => 19.81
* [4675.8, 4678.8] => 11.5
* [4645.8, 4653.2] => 7.727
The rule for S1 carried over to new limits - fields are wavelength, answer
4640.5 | 12.67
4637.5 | 13.66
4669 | 19.81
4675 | 16.19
